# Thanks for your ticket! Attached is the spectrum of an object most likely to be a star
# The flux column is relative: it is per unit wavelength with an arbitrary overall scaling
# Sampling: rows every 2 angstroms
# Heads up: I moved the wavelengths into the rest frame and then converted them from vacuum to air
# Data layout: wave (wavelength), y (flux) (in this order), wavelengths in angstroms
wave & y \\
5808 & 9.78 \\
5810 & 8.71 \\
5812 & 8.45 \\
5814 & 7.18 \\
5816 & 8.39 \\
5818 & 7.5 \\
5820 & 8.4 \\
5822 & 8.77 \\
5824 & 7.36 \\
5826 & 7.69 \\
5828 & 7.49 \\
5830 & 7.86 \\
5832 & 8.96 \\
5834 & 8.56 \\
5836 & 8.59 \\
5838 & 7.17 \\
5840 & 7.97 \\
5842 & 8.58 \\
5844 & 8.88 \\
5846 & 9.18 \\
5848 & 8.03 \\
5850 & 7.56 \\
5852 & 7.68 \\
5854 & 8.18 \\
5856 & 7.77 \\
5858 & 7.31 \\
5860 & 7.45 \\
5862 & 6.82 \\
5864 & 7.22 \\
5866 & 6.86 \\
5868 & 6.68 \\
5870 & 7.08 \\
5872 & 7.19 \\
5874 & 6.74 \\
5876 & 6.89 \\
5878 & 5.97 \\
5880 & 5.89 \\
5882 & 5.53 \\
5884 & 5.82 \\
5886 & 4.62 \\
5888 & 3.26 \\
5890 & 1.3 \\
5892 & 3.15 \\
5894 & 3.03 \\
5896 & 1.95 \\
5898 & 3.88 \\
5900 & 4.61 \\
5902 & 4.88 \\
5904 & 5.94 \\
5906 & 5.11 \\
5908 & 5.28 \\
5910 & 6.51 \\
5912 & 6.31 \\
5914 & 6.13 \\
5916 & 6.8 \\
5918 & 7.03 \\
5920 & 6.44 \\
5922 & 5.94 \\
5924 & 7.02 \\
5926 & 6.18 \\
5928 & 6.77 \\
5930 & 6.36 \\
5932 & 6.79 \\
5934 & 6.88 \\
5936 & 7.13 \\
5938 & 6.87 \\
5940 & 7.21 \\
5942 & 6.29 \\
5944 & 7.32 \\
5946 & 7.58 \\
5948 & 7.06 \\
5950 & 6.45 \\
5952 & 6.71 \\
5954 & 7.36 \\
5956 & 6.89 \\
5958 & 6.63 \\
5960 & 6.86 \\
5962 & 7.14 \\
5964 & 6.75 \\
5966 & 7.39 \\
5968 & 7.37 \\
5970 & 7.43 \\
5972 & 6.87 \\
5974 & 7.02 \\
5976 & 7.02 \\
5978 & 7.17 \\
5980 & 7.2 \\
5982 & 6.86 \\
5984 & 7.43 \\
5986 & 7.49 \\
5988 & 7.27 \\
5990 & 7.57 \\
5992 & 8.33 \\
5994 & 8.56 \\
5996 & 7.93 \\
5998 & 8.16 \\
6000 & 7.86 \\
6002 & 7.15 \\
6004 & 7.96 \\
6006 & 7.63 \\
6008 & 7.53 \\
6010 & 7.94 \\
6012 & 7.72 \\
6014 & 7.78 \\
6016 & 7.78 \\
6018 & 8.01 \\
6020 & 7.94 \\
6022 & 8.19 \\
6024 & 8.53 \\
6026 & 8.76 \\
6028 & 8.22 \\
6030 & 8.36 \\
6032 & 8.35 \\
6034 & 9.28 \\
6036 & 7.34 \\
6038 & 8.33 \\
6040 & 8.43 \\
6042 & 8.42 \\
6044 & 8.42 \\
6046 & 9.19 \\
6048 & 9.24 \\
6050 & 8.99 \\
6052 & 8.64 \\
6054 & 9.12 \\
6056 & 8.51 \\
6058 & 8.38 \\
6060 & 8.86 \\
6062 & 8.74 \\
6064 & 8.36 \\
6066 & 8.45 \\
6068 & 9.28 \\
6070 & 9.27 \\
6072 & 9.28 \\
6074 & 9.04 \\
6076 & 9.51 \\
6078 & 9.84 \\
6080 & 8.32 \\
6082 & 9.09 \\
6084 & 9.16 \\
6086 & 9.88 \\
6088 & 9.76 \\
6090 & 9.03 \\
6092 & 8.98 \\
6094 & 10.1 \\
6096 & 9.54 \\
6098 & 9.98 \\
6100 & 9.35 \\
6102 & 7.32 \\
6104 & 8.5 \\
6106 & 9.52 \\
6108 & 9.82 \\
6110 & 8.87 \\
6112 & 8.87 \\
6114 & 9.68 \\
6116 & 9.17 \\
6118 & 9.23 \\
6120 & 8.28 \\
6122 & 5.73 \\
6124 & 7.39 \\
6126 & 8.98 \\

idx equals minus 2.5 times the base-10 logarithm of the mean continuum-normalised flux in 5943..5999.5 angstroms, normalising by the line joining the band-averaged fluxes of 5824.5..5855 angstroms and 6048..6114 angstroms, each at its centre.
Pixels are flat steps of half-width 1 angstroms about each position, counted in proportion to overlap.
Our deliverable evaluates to 0.19 mag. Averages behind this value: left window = 8.15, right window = 9.09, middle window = 7.28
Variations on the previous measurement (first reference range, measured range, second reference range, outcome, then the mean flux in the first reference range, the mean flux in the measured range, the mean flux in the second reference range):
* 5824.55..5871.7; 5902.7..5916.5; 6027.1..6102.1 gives 0.34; 7.79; 5.96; 8.92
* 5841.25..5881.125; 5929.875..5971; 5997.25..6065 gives 0.13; 7.38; 6.99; 8.3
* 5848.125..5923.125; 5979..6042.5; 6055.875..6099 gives 0.01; 5.89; 7.94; 9.17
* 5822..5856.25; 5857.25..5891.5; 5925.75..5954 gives 0.27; 8.12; 5.99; 6.86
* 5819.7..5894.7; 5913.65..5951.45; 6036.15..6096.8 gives 0.14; 6.94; 6.76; 8.98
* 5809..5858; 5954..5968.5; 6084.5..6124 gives 0.21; 8.1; 7.02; 8.99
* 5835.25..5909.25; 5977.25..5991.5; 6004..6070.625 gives 0.06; 6.21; 7.32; 8.41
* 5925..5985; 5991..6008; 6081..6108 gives -0.03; 6.97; 7.92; 9.27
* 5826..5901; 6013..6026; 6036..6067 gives 0.02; 6.55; 8.09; 8.63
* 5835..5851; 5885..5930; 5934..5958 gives 0.40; 8.25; 5.13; 6.97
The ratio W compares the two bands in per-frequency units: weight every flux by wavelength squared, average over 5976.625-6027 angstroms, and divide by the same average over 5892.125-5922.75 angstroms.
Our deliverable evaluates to 1.53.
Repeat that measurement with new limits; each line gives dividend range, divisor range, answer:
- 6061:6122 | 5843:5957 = 1.53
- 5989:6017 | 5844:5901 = 1.36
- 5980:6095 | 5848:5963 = 1.42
